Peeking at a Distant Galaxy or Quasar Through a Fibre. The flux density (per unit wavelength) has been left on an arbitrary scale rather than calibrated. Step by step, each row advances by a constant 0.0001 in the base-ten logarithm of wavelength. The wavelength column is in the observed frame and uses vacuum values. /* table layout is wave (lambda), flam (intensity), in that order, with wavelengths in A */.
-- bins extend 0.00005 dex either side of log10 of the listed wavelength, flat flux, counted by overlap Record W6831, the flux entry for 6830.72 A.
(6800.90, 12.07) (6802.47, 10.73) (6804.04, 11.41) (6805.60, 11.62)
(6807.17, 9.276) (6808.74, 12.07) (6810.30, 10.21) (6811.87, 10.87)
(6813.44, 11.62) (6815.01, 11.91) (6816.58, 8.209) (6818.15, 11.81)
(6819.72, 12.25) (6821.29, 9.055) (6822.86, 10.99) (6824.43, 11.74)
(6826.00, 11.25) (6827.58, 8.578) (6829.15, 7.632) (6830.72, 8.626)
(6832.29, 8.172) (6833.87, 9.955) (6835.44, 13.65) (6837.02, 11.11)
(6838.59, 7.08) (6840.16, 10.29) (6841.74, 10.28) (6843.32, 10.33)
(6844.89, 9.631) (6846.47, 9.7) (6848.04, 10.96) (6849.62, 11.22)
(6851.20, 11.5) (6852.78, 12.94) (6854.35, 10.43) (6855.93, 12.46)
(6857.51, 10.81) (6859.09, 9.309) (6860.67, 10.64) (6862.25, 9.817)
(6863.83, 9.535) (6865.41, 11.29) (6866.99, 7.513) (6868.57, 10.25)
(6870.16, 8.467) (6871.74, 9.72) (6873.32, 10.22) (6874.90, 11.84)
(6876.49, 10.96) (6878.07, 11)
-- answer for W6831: 8.626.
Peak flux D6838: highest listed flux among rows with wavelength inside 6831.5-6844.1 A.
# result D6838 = 13.65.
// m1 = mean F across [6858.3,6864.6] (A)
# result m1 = 9.83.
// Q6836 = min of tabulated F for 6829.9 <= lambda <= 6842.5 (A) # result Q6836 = 7.08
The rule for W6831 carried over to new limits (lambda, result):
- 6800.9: 12.07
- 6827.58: 8.578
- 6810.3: 10.21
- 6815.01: 11.91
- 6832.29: 8.172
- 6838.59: 7.08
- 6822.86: 10.99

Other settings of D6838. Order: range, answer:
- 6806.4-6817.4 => 12.07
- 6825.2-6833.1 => 11.25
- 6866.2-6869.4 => 10.25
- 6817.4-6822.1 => 12.25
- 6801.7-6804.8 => 11.41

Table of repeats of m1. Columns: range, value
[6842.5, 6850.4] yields 10.4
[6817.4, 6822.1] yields 11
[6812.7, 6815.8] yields 11.8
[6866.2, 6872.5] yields 8.98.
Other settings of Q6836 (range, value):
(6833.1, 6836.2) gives 9.955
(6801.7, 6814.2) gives 9.276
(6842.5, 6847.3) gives 9.631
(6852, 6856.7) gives 10.43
